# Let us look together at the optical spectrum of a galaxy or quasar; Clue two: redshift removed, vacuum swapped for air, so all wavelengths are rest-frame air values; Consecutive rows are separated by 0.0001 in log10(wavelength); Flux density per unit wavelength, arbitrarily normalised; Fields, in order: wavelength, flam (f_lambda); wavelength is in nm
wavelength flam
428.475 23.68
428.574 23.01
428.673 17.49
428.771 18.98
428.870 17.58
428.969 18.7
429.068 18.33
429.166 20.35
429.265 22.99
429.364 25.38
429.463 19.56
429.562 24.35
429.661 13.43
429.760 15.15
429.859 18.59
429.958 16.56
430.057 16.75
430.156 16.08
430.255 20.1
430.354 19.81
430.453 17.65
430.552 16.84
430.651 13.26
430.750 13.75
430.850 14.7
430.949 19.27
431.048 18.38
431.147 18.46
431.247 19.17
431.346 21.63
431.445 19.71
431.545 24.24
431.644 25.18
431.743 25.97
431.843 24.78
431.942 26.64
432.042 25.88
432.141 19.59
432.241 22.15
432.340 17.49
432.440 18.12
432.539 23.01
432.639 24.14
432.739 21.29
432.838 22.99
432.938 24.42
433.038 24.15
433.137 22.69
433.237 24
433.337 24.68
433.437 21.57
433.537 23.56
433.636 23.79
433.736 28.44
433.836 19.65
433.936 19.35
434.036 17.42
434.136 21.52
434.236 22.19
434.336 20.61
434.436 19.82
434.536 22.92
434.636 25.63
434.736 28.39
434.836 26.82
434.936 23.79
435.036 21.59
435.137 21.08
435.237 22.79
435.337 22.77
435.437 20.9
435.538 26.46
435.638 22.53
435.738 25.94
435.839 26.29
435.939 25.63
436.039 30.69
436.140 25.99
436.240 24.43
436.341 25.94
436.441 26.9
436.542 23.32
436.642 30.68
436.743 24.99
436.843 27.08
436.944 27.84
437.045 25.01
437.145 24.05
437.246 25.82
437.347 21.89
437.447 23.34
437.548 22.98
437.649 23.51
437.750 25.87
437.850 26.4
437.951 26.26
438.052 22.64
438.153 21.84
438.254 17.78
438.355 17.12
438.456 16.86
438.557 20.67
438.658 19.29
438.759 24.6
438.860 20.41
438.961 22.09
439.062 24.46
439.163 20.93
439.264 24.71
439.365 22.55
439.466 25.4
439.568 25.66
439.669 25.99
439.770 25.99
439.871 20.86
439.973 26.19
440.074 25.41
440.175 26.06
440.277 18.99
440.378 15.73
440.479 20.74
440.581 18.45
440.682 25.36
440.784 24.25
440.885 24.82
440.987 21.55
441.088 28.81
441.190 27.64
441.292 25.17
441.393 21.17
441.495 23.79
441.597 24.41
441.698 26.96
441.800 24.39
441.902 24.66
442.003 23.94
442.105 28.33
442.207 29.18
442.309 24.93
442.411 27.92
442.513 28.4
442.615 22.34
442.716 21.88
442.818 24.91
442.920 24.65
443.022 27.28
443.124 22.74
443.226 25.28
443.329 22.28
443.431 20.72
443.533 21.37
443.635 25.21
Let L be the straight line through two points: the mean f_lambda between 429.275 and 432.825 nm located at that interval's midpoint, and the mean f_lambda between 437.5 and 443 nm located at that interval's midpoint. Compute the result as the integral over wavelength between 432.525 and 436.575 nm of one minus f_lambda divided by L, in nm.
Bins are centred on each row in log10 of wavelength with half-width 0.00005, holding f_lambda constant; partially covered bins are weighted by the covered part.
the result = -0.43 nm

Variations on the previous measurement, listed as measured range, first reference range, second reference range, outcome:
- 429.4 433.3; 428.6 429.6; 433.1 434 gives 0.26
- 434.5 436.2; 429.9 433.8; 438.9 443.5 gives -0.19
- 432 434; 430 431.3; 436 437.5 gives -0.19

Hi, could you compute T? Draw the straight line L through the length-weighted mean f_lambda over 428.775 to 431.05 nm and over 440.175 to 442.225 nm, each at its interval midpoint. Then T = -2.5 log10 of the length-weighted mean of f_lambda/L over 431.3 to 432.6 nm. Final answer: -0.18 mag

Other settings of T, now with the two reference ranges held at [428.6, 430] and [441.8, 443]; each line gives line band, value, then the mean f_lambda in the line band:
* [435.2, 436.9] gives -0.138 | 25.5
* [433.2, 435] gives -0.072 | 23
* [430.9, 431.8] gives -0.061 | 21.4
